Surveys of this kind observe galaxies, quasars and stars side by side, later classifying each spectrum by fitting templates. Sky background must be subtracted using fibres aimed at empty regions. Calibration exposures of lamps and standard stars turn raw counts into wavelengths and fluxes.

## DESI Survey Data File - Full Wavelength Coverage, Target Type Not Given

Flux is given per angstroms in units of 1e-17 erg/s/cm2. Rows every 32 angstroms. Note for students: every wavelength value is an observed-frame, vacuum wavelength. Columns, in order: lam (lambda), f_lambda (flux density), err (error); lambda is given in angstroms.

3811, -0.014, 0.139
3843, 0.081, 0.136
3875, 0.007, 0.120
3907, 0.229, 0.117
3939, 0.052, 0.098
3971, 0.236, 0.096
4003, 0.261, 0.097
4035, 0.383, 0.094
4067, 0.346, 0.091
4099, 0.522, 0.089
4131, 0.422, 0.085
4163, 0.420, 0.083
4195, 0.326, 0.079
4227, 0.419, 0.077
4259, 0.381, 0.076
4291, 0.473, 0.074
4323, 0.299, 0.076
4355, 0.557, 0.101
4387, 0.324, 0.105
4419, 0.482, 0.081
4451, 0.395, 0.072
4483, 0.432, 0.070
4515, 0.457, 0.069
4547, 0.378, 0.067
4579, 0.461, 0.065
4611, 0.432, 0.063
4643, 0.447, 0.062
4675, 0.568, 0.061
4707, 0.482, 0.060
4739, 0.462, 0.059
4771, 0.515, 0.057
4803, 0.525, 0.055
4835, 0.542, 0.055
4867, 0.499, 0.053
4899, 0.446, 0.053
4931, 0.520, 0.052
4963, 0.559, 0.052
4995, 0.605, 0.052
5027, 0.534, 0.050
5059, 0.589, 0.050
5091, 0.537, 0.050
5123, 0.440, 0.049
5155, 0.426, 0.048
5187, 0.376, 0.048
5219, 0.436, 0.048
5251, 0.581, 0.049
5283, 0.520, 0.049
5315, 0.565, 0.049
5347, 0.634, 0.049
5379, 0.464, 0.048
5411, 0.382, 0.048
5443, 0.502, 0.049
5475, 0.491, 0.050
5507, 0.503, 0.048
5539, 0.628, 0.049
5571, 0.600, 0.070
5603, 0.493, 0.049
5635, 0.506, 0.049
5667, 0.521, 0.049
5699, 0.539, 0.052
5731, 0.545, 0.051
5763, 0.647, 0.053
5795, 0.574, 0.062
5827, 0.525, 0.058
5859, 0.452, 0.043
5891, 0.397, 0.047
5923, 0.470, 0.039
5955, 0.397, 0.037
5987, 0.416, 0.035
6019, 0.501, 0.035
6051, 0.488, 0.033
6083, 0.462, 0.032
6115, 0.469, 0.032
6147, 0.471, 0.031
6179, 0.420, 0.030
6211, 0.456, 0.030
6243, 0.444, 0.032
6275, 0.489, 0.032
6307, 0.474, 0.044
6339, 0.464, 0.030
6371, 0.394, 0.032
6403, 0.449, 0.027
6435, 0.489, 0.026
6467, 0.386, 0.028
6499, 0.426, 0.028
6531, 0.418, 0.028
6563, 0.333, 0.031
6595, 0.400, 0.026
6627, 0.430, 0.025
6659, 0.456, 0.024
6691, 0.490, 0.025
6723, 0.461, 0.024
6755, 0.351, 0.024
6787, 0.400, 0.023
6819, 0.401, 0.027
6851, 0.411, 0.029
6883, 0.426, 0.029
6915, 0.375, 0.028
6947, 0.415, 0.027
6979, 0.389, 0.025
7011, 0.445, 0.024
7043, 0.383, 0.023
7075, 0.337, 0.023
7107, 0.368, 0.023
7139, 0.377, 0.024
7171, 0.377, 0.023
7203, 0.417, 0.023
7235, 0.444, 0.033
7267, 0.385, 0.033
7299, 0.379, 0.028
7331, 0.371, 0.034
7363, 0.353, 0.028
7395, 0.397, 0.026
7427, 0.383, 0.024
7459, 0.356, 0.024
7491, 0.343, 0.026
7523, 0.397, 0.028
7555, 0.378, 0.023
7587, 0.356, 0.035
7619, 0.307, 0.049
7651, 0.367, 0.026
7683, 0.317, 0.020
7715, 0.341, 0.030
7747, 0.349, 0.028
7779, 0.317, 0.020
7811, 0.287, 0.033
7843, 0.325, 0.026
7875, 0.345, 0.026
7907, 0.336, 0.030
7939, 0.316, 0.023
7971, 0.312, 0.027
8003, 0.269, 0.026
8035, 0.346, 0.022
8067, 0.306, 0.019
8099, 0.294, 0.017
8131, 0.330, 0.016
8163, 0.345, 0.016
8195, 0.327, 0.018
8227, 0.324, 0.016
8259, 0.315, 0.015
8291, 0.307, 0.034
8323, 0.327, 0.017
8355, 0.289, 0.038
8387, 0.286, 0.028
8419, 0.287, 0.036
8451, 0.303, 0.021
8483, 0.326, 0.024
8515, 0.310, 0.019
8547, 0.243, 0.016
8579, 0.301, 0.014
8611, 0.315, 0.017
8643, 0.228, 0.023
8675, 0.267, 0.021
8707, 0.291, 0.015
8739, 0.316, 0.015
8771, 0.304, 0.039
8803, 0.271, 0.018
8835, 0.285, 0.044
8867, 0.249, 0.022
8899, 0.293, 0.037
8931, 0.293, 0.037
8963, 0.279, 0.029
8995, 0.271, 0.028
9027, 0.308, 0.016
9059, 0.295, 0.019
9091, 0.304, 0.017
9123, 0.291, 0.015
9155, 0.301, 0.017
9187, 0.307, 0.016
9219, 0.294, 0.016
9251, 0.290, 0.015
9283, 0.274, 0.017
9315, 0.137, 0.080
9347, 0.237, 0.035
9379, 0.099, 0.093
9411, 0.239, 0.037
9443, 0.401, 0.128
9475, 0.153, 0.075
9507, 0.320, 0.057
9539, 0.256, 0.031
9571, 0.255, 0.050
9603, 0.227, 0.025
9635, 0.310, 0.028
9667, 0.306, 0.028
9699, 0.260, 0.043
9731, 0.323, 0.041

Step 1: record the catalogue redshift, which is -0.001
